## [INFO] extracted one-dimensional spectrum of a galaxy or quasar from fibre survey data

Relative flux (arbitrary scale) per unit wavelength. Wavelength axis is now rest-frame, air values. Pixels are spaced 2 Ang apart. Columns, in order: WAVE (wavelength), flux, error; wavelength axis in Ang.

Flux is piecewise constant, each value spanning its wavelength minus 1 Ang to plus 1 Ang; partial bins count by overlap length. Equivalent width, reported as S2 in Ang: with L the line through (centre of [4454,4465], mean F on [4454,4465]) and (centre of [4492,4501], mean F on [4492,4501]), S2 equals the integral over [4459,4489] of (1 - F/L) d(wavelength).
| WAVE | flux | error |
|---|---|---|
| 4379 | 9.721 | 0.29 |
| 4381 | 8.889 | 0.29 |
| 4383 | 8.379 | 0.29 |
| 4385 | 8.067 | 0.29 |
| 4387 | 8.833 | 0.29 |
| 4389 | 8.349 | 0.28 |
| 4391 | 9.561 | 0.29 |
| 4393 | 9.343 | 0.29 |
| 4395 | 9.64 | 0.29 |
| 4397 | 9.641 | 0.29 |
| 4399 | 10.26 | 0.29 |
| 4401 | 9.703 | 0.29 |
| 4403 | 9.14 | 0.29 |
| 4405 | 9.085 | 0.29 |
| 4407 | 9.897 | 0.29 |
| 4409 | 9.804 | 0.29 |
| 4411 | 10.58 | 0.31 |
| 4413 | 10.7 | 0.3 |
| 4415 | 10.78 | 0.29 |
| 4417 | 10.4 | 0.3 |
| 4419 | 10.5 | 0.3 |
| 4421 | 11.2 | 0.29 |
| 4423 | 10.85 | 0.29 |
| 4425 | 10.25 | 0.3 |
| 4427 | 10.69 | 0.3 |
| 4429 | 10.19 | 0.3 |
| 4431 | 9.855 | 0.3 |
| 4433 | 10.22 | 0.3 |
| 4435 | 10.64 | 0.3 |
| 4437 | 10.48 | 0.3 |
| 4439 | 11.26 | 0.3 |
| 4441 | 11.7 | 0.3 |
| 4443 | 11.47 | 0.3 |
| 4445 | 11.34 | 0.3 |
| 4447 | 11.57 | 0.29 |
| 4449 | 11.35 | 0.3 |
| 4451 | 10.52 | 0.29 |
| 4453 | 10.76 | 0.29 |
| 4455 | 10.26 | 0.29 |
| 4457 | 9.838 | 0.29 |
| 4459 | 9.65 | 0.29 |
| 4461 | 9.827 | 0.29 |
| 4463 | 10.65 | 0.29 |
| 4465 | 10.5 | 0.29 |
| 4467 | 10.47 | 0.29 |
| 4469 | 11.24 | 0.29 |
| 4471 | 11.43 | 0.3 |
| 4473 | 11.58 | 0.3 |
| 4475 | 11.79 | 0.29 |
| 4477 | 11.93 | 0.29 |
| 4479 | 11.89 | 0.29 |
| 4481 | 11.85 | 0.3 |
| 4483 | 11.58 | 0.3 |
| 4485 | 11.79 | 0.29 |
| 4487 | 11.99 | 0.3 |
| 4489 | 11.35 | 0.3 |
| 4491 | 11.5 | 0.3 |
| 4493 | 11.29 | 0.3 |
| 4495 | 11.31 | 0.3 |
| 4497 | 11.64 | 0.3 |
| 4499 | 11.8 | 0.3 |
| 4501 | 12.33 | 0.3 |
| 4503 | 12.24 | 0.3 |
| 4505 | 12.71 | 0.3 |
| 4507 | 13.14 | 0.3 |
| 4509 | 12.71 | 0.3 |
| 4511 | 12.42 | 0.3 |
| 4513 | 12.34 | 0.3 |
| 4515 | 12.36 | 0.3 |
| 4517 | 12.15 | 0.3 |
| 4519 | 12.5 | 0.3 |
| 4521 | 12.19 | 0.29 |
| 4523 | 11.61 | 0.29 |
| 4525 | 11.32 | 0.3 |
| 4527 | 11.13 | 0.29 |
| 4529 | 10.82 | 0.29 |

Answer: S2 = -1.6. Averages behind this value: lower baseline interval 10.1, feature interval 11.3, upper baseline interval 11.6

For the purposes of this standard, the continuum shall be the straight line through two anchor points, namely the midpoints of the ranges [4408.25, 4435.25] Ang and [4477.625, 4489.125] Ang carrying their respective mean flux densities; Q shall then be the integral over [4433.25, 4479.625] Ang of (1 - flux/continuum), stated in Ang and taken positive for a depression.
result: 1.1 Ang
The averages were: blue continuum 10.5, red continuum 11.8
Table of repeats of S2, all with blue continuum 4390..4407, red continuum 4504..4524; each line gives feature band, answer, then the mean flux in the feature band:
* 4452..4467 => 1.1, 10.2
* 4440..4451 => -0.7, 11.4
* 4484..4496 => 0.3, 11.5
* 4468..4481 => -0.2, 11.7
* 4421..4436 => -0.2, 10.4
